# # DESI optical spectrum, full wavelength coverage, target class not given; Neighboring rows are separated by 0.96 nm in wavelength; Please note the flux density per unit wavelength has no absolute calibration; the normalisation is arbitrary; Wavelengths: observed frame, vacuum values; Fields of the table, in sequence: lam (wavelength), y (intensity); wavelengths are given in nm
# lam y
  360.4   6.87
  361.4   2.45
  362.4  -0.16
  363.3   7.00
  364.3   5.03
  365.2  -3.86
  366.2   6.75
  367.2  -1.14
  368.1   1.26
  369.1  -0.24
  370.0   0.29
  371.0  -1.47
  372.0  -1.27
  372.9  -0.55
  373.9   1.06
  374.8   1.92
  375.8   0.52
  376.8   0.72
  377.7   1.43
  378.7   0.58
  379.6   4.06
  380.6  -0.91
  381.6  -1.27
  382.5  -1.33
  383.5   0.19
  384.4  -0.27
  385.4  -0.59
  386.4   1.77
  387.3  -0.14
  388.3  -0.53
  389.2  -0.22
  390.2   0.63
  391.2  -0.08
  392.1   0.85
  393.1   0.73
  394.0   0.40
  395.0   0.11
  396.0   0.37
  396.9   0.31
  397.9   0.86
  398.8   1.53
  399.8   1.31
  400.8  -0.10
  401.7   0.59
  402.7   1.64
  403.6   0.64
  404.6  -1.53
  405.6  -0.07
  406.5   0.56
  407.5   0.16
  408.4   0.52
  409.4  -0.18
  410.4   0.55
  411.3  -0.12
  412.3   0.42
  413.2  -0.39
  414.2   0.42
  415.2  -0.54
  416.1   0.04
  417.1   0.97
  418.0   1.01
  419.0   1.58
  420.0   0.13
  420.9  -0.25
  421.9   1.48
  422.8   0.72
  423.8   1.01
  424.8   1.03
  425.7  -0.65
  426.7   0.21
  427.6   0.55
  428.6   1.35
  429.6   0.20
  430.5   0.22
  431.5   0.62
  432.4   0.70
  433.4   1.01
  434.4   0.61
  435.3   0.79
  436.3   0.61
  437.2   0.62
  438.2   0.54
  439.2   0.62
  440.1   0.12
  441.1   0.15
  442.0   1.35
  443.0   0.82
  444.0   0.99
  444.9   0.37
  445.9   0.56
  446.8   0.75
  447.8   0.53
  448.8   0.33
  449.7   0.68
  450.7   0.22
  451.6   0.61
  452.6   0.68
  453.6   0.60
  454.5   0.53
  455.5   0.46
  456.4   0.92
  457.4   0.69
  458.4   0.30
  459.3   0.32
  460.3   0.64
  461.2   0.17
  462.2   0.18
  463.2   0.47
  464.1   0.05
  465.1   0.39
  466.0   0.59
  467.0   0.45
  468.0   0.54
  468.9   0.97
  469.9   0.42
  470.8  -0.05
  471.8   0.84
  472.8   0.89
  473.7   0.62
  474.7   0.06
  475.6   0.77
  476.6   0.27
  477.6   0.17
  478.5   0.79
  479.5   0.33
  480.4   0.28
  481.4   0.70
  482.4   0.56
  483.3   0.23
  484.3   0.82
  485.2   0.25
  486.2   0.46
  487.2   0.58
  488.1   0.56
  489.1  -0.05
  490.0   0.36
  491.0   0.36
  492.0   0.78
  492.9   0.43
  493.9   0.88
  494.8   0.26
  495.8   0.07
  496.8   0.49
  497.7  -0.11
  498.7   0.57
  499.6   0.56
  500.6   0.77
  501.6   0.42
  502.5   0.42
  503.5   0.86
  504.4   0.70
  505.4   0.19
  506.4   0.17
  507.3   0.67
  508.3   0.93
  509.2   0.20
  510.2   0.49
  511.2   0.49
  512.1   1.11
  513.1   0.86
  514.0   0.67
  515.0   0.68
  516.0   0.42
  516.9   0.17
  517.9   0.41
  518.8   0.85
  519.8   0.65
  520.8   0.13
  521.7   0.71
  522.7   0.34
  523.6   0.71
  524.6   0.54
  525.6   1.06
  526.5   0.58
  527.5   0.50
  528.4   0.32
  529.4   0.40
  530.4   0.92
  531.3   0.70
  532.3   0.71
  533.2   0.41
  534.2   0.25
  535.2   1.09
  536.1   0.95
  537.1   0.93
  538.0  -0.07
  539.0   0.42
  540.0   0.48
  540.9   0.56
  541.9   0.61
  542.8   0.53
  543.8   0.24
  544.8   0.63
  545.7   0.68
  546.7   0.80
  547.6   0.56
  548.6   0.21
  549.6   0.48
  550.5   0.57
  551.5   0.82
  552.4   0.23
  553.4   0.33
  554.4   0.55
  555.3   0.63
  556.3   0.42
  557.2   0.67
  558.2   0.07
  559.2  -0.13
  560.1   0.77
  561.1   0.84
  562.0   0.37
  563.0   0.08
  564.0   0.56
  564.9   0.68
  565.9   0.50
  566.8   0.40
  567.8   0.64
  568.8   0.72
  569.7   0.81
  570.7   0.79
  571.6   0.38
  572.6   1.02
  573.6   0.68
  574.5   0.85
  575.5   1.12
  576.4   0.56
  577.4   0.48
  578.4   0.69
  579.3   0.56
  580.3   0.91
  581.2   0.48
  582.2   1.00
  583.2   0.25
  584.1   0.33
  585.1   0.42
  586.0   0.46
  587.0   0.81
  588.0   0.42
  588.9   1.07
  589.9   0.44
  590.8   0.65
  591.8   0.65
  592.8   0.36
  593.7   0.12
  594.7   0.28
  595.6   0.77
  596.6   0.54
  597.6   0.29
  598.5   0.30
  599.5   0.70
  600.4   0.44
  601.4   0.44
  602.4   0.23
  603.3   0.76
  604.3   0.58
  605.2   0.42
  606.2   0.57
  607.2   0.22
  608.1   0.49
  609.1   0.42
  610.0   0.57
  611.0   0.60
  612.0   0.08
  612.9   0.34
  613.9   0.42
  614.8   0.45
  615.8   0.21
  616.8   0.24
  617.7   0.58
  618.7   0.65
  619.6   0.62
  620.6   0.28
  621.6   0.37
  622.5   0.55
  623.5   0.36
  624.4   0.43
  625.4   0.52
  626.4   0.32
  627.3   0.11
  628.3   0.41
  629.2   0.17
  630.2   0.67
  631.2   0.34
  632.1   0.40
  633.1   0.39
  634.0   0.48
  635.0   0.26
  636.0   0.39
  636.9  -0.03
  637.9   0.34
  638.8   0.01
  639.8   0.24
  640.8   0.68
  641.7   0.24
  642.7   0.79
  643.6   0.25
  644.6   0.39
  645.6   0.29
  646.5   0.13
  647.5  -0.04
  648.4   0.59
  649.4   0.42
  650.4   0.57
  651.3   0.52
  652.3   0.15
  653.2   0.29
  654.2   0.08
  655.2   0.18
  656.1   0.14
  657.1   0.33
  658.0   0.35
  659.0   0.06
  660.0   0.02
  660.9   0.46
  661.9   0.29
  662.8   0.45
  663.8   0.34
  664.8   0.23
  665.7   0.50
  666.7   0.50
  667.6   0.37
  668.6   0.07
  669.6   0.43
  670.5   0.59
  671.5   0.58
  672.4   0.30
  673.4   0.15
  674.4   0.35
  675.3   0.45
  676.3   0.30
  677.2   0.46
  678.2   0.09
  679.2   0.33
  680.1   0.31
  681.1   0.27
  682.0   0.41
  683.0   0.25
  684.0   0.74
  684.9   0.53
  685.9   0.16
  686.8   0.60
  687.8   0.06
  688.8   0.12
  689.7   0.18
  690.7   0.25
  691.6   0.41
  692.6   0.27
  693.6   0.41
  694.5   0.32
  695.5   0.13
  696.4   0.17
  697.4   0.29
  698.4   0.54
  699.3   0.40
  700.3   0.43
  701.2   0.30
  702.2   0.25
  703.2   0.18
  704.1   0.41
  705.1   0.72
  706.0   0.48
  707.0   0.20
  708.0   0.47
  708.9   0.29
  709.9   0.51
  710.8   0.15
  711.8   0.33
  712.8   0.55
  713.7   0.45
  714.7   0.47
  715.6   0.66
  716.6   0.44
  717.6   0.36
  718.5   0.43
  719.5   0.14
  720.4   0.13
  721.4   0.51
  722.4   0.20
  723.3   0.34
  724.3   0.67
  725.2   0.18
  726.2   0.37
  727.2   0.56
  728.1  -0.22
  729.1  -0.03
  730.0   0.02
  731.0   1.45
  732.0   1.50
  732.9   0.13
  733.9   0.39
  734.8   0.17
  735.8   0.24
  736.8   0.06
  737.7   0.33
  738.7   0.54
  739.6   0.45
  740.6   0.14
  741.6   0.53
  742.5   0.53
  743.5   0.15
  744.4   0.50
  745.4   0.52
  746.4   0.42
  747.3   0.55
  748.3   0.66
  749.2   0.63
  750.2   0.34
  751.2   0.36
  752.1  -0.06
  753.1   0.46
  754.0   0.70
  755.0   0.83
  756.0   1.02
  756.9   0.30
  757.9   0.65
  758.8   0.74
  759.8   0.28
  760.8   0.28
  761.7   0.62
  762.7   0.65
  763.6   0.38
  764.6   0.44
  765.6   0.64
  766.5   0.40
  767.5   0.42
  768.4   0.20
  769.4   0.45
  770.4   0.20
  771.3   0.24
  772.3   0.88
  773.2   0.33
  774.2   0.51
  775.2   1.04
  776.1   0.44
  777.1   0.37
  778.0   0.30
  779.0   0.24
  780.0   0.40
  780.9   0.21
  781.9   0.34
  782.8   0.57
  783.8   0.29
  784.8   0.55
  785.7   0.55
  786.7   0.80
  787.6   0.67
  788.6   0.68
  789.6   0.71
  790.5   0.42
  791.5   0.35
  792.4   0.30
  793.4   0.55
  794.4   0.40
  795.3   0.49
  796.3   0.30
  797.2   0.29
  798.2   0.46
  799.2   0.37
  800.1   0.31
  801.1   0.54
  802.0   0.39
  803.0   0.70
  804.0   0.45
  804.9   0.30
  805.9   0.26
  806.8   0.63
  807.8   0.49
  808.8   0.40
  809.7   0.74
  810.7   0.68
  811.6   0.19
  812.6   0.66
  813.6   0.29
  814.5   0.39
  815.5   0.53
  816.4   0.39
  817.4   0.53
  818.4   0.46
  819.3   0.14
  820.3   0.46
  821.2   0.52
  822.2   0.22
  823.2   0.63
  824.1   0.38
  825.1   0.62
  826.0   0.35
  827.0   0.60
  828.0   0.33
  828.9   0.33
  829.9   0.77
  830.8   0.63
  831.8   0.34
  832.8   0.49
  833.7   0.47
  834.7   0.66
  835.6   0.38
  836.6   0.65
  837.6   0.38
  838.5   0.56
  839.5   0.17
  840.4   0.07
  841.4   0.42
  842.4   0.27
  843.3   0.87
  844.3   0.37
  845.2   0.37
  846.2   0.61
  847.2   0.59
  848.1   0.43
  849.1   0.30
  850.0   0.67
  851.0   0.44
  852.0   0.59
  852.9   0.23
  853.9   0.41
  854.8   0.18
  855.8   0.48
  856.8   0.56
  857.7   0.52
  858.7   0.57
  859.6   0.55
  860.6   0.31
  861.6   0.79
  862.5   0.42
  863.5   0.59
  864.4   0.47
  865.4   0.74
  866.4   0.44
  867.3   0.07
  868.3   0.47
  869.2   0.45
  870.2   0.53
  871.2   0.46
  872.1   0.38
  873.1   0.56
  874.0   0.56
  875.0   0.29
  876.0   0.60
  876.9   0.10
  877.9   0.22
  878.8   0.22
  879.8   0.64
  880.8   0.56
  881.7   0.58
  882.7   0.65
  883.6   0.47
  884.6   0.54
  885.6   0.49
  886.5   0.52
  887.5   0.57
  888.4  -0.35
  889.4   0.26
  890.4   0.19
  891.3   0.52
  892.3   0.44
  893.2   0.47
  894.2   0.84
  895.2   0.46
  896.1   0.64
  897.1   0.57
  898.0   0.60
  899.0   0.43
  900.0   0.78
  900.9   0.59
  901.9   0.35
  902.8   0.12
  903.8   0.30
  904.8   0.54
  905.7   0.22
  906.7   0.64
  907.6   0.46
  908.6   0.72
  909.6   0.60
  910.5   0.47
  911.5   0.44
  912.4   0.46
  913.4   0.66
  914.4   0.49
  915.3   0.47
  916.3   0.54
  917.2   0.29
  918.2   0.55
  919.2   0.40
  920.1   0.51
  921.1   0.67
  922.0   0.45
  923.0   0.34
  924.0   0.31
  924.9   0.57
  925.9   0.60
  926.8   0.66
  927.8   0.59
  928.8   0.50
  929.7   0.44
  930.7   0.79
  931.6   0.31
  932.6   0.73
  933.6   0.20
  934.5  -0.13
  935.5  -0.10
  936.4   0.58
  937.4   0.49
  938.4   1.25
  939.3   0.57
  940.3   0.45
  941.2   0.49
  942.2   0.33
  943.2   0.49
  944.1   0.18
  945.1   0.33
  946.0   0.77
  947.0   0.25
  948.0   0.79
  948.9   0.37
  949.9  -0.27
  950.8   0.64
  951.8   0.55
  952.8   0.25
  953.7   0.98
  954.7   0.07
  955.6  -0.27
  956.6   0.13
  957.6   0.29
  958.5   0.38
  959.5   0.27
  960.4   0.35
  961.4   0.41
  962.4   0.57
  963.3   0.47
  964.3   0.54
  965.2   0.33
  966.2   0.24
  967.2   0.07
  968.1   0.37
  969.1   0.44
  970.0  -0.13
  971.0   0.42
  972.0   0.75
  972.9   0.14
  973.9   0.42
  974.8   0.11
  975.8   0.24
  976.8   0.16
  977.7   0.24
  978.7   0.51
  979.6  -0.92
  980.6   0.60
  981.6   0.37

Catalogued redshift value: 0.96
